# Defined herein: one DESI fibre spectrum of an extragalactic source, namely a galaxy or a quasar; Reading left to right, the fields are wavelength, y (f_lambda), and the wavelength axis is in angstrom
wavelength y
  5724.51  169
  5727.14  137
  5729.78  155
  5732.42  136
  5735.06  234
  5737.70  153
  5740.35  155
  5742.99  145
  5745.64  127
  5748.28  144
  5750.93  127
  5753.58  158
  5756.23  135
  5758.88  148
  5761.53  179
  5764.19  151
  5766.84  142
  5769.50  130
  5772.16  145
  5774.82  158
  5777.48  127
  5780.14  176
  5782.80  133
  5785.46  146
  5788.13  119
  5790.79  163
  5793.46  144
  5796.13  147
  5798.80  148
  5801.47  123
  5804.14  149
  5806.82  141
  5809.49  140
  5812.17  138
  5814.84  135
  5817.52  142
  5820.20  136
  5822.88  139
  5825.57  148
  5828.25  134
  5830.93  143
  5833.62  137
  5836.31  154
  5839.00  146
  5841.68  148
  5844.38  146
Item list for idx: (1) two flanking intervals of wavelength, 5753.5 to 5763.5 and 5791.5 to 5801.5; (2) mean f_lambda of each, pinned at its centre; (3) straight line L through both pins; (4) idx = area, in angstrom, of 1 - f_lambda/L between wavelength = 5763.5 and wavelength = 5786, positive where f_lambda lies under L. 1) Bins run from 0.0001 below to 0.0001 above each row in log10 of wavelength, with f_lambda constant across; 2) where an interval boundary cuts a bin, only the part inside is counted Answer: 0.7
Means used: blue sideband 154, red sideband 144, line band 145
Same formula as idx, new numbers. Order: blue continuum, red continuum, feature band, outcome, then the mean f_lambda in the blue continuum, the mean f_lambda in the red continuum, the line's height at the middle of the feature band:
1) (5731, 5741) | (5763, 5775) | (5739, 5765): 1.7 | 170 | 144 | 157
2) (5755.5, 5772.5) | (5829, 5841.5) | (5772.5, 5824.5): 1.4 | 148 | 145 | 146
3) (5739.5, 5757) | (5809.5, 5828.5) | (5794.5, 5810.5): -0.2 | 141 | 139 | 140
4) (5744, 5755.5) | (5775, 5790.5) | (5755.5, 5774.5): -1.0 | 139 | 143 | 141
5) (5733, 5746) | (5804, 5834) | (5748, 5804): 2.8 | 164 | 140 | 153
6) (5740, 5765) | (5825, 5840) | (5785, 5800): 0.1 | 147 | 143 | 145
